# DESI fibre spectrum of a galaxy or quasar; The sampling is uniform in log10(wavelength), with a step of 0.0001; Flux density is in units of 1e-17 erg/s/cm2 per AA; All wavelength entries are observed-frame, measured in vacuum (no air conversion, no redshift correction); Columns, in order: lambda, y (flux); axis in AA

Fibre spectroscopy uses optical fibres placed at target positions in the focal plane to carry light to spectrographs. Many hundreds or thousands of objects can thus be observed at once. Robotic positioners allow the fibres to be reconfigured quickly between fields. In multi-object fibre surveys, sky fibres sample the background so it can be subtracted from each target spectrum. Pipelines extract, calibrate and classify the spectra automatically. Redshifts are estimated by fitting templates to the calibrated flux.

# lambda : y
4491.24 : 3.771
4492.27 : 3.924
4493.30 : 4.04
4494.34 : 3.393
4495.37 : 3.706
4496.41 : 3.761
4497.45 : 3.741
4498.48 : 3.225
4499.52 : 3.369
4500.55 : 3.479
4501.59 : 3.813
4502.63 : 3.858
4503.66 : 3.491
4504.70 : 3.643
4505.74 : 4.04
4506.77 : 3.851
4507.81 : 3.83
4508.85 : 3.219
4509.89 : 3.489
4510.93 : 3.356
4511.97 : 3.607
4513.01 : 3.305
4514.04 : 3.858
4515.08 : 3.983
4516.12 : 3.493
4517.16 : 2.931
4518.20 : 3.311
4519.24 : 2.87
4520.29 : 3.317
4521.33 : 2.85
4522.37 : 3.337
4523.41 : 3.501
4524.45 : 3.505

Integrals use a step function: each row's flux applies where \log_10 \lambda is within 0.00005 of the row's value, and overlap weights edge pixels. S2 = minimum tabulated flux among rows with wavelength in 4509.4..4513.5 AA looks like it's 3.305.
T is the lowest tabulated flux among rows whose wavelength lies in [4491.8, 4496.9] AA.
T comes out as 3.393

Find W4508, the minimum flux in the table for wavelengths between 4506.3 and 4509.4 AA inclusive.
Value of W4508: 3.219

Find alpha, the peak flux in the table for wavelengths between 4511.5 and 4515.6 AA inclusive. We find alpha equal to 3.983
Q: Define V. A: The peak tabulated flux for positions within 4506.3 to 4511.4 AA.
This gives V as 3.851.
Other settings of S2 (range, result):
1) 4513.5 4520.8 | 2.87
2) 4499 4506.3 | 3.369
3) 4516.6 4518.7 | 2.931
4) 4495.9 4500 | 3.225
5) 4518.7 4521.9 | 2.85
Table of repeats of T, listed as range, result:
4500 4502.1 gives 3.479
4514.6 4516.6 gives 3.493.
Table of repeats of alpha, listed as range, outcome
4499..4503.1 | 3.858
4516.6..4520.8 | 3.317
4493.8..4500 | 3.761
